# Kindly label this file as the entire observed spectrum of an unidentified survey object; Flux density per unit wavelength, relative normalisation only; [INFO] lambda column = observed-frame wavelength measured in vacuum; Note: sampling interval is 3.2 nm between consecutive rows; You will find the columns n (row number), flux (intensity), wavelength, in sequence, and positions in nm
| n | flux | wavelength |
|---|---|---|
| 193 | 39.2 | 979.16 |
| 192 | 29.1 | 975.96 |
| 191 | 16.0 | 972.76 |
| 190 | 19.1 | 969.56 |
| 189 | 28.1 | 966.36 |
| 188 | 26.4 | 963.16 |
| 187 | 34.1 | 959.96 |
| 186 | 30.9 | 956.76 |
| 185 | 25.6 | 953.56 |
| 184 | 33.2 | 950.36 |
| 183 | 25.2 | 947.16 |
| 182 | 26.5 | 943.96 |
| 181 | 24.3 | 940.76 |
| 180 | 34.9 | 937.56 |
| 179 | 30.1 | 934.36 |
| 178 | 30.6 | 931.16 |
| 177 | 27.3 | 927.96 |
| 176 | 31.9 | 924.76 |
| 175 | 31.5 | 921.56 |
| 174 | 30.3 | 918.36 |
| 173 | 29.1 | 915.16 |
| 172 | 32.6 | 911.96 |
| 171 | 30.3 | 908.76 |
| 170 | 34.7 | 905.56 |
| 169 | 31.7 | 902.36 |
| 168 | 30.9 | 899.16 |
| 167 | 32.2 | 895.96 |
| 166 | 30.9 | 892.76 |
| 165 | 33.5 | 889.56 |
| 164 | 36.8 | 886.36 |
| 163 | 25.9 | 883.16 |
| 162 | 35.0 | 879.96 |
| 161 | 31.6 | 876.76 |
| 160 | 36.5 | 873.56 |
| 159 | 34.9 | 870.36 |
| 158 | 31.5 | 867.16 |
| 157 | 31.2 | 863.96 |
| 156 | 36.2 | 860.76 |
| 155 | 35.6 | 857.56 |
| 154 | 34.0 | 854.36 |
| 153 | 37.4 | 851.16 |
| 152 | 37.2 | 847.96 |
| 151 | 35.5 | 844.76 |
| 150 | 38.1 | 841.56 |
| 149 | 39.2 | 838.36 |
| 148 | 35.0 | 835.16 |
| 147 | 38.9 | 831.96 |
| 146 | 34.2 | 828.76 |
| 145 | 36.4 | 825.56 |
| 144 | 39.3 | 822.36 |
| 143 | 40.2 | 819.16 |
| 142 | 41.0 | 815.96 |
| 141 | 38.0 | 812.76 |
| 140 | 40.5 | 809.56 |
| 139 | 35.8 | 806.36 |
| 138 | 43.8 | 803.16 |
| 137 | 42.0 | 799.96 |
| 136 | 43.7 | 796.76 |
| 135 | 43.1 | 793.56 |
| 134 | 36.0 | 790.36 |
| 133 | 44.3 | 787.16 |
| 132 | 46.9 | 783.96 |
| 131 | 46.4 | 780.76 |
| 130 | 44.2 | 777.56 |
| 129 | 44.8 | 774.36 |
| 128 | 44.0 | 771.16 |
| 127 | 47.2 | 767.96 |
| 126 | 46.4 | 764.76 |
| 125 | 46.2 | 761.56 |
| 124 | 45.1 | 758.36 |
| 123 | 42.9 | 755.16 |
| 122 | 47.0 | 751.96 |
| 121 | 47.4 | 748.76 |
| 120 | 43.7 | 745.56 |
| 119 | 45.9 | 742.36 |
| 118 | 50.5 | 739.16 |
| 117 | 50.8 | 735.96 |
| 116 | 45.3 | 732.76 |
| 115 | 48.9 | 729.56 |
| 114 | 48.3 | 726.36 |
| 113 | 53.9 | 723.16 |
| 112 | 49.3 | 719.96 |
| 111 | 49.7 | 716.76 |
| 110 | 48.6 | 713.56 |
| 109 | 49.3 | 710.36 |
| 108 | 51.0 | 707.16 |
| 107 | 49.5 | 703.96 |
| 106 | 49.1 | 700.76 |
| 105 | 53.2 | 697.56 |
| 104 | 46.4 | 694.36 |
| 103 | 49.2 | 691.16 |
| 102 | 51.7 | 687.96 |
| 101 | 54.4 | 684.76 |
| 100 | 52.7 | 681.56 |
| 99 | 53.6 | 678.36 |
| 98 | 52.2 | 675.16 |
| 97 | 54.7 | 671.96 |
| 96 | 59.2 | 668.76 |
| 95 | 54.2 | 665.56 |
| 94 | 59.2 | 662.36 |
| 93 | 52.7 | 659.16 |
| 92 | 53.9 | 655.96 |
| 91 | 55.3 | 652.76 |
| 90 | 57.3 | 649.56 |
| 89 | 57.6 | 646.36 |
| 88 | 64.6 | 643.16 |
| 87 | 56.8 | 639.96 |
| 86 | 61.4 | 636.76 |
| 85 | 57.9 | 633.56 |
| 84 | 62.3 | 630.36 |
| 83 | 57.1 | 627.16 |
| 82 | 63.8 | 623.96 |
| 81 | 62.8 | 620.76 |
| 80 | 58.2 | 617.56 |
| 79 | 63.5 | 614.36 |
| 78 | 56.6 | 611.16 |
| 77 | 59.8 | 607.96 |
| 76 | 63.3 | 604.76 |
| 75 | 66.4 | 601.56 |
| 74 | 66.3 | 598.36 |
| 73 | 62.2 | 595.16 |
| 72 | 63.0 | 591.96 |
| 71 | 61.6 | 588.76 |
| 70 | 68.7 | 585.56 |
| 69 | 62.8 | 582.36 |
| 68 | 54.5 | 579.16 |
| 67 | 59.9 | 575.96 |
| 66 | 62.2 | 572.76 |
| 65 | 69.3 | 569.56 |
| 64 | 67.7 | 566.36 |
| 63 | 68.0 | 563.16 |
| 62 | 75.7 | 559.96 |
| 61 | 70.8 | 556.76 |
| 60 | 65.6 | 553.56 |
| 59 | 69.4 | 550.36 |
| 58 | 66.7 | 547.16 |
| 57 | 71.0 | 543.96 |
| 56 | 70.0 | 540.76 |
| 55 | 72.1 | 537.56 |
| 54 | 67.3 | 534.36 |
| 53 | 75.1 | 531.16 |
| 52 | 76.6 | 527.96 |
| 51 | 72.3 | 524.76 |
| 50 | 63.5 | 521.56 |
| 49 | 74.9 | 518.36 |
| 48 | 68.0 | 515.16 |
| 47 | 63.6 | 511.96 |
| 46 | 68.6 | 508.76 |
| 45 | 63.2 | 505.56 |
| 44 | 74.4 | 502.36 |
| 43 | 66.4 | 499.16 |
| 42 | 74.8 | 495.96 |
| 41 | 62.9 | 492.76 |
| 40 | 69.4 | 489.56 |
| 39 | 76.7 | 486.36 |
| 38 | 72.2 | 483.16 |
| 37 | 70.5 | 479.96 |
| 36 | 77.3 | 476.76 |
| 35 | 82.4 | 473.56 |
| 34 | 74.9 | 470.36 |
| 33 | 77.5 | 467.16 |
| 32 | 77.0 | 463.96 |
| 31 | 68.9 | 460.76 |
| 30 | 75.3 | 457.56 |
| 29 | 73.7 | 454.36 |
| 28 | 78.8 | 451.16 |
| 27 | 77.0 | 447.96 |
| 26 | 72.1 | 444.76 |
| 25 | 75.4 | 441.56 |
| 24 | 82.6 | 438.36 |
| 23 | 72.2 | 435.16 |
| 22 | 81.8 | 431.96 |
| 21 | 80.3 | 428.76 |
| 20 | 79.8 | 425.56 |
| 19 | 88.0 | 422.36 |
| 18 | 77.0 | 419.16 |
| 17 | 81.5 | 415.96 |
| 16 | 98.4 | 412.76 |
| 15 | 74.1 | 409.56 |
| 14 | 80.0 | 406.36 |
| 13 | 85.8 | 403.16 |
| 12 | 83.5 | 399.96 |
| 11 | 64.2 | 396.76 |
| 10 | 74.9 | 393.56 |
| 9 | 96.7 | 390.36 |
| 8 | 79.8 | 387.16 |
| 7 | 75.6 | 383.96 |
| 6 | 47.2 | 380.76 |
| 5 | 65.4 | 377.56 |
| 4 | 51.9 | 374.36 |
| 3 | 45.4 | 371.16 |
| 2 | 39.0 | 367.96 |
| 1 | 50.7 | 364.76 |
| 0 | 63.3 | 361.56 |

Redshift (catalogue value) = 0.00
